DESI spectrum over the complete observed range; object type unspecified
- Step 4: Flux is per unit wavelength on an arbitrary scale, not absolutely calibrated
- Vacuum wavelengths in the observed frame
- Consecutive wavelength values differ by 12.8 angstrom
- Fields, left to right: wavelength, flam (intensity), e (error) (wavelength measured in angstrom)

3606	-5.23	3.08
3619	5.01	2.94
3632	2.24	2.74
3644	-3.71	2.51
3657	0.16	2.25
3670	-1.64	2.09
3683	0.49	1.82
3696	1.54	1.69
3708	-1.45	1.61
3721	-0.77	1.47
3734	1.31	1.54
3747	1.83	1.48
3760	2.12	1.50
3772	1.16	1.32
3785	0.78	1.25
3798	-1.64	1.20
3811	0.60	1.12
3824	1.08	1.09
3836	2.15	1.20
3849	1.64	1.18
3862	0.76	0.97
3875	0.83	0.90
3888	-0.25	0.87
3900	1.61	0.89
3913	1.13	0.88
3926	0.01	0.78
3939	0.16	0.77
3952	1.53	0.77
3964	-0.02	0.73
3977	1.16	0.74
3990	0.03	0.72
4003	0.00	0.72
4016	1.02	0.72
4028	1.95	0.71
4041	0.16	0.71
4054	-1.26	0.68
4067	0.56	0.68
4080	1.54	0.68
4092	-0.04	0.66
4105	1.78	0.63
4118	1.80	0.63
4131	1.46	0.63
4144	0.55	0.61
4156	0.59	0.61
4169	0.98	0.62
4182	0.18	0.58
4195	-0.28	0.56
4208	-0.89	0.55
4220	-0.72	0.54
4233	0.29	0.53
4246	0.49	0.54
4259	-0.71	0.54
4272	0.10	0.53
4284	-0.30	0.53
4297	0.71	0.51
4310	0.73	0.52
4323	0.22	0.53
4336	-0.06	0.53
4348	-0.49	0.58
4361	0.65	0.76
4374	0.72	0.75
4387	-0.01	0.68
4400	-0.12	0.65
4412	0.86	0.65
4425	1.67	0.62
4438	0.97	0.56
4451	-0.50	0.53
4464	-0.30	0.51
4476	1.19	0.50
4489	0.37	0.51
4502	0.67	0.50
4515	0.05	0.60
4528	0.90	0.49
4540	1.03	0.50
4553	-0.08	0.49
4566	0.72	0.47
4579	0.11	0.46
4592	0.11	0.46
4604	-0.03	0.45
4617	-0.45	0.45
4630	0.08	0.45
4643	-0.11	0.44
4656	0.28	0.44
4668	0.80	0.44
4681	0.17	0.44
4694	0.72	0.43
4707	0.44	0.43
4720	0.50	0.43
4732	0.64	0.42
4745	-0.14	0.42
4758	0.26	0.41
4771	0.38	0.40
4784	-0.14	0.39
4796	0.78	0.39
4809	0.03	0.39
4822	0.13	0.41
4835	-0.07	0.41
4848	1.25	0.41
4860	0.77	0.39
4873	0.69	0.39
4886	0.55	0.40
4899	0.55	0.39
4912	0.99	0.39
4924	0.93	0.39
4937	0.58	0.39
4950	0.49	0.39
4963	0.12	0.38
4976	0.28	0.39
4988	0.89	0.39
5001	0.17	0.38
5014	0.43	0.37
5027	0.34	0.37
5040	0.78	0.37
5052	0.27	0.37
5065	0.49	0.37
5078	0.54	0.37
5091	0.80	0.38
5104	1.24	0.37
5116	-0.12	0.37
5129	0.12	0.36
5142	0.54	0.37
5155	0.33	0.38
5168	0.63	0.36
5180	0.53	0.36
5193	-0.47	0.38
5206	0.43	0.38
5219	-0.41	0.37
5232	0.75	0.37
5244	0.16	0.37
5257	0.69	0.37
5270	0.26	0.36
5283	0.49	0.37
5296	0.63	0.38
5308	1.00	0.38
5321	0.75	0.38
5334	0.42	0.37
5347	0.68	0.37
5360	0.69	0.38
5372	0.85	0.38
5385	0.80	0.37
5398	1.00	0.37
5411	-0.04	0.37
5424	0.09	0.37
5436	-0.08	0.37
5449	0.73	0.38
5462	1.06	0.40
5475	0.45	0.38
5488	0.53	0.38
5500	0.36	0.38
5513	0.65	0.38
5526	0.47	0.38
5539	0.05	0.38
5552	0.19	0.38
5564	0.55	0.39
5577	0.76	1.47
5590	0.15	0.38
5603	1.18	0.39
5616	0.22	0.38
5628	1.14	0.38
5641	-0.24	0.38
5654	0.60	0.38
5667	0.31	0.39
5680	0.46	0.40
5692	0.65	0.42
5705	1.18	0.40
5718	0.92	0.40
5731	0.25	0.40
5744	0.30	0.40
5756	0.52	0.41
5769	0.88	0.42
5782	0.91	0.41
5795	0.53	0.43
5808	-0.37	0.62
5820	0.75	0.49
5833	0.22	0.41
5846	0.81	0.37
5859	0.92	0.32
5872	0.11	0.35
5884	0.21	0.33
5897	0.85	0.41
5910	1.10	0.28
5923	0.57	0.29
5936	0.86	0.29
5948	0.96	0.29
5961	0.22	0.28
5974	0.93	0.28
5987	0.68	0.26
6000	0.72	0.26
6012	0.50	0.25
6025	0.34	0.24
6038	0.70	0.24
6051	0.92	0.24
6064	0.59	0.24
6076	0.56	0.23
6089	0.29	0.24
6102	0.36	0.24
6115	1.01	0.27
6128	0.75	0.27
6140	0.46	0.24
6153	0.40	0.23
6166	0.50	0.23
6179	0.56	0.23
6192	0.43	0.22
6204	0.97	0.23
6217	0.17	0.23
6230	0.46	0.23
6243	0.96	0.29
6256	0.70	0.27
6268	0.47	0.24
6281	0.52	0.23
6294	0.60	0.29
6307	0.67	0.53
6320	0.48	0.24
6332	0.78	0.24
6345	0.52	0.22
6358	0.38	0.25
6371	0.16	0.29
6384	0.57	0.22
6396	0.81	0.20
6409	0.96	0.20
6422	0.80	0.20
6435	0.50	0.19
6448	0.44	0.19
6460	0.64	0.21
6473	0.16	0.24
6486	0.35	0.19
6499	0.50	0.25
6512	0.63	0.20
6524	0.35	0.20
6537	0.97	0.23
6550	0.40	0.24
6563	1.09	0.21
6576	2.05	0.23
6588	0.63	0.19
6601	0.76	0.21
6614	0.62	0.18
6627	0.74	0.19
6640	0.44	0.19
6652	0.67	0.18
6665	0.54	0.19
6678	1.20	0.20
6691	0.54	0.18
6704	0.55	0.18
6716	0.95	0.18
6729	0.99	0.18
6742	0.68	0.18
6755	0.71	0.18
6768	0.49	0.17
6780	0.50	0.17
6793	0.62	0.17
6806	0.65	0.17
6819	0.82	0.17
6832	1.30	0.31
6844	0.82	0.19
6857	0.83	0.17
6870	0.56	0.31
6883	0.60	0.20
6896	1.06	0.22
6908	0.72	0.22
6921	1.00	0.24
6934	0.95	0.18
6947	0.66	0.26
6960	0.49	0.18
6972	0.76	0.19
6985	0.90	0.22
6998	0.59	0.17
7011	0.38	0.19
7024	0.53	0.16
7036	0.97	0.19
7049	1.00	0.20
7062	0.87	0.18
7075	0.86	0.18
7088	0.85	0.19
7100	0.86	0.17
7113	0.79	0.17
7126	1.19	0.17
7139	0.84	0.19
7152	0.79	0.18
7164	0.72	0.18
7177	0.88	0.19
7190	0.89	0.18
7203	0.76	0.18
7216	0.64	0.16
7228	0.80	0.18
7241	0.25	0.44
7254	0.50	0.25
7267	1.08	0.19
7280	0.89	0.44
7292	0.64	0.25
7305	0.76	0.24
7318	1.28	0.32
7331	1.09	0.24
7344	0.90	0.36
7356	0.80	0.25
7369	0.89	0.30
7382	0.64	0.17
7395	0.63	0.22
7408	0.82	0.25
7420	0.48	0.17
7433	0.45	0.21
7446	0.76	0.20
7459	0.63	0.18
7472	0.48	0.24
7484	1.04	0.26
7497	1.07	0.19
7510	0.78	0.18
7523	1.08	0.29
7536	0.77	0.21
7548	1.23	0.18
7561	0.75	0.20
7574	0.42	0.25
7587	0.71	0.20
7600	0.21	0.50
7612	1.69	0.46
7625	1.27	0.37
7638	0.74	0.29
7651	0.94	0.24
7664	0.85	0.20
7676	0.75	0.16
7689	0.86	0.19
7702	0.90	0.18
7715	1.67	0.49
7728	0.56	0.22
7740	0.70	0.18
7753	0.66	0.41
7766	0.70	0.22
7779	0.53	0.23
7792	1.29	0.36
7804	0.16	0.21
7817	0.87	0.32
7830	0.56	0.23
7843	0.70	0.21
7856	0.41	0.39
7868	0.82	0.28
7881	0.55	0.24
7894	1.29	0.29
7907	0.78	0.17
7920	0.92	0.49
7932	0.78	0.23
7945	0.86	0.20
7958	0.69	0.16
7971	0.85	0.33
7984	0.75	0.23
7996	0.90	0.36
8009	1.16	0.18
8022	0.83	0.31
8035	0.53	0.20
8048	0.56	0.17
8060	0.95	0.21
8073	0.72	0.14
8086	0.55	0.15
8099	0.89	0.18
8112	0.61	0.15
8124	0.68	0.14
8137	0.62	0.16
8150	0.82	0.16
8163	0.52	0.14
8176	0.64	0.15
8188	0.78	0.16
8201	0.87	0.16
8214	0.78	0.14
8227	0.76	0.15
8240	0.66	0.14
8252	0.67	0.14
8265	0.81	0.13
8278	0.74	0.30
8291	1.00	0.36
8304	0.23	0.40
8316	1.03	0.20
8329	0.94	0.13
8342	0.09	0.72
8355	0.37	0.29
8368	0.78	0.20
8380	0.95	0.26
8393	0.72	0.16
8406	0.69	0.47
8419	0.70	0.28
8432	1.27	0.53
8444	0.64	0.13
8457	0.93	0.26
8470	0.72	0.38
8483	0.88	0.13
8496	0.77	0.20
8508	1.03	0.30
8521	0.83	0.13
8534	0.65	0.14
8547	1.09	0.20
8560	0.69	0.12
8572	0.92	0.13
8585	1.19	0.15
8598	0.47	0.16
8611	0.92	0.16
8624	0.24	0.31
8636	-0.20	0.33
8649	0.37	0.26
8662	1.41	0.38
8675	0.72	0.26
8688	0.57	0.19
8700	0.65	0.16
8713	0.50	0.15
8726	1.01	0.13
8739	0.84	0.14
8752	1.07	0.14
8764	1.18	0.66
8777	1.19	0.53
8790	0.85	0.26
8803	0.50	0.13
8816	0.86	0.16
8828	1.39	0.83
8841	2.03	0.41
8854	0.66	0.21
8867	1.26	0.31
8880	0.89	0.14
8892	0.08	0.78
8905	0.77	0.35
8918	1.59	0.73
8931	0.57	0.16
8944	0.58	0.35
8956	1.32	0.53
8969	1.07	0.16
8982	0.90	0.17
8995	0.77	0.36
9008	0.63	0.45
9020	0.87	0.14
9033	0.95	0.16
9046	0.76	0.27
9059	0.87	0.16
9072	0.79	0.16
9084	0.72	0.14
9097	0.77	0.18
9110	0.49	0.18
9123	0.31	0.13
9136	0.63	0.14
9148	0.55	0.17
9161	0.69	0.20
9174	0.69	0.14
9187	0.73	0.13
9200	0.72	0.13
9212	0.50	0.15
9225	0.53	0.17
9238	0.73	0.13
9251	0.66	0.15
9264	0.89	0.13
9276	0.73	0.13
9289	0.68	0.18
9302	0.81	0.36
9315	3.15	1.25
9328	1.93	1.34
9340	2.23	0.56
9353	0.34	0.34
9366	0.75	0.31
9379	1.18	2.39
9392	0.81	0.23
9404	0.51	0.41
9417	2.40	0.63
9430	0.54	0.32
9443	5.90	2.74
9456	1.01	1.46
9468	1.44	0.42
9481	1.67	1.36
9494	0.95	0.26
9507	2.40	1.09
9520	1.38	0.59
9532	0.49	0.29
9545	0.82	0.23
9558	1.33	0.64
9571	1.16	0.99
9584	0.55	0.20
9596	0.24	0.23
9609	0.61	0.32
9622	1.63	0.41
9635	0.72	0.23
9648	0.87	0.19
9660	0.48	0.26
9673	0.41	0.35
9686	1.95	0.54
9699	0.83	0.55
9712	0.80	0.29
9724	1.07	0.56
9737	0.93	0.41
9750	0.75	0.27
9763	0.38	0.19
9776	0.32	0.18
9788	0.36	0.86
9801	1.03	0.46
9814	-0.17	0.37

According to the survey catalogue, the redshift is 0.764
